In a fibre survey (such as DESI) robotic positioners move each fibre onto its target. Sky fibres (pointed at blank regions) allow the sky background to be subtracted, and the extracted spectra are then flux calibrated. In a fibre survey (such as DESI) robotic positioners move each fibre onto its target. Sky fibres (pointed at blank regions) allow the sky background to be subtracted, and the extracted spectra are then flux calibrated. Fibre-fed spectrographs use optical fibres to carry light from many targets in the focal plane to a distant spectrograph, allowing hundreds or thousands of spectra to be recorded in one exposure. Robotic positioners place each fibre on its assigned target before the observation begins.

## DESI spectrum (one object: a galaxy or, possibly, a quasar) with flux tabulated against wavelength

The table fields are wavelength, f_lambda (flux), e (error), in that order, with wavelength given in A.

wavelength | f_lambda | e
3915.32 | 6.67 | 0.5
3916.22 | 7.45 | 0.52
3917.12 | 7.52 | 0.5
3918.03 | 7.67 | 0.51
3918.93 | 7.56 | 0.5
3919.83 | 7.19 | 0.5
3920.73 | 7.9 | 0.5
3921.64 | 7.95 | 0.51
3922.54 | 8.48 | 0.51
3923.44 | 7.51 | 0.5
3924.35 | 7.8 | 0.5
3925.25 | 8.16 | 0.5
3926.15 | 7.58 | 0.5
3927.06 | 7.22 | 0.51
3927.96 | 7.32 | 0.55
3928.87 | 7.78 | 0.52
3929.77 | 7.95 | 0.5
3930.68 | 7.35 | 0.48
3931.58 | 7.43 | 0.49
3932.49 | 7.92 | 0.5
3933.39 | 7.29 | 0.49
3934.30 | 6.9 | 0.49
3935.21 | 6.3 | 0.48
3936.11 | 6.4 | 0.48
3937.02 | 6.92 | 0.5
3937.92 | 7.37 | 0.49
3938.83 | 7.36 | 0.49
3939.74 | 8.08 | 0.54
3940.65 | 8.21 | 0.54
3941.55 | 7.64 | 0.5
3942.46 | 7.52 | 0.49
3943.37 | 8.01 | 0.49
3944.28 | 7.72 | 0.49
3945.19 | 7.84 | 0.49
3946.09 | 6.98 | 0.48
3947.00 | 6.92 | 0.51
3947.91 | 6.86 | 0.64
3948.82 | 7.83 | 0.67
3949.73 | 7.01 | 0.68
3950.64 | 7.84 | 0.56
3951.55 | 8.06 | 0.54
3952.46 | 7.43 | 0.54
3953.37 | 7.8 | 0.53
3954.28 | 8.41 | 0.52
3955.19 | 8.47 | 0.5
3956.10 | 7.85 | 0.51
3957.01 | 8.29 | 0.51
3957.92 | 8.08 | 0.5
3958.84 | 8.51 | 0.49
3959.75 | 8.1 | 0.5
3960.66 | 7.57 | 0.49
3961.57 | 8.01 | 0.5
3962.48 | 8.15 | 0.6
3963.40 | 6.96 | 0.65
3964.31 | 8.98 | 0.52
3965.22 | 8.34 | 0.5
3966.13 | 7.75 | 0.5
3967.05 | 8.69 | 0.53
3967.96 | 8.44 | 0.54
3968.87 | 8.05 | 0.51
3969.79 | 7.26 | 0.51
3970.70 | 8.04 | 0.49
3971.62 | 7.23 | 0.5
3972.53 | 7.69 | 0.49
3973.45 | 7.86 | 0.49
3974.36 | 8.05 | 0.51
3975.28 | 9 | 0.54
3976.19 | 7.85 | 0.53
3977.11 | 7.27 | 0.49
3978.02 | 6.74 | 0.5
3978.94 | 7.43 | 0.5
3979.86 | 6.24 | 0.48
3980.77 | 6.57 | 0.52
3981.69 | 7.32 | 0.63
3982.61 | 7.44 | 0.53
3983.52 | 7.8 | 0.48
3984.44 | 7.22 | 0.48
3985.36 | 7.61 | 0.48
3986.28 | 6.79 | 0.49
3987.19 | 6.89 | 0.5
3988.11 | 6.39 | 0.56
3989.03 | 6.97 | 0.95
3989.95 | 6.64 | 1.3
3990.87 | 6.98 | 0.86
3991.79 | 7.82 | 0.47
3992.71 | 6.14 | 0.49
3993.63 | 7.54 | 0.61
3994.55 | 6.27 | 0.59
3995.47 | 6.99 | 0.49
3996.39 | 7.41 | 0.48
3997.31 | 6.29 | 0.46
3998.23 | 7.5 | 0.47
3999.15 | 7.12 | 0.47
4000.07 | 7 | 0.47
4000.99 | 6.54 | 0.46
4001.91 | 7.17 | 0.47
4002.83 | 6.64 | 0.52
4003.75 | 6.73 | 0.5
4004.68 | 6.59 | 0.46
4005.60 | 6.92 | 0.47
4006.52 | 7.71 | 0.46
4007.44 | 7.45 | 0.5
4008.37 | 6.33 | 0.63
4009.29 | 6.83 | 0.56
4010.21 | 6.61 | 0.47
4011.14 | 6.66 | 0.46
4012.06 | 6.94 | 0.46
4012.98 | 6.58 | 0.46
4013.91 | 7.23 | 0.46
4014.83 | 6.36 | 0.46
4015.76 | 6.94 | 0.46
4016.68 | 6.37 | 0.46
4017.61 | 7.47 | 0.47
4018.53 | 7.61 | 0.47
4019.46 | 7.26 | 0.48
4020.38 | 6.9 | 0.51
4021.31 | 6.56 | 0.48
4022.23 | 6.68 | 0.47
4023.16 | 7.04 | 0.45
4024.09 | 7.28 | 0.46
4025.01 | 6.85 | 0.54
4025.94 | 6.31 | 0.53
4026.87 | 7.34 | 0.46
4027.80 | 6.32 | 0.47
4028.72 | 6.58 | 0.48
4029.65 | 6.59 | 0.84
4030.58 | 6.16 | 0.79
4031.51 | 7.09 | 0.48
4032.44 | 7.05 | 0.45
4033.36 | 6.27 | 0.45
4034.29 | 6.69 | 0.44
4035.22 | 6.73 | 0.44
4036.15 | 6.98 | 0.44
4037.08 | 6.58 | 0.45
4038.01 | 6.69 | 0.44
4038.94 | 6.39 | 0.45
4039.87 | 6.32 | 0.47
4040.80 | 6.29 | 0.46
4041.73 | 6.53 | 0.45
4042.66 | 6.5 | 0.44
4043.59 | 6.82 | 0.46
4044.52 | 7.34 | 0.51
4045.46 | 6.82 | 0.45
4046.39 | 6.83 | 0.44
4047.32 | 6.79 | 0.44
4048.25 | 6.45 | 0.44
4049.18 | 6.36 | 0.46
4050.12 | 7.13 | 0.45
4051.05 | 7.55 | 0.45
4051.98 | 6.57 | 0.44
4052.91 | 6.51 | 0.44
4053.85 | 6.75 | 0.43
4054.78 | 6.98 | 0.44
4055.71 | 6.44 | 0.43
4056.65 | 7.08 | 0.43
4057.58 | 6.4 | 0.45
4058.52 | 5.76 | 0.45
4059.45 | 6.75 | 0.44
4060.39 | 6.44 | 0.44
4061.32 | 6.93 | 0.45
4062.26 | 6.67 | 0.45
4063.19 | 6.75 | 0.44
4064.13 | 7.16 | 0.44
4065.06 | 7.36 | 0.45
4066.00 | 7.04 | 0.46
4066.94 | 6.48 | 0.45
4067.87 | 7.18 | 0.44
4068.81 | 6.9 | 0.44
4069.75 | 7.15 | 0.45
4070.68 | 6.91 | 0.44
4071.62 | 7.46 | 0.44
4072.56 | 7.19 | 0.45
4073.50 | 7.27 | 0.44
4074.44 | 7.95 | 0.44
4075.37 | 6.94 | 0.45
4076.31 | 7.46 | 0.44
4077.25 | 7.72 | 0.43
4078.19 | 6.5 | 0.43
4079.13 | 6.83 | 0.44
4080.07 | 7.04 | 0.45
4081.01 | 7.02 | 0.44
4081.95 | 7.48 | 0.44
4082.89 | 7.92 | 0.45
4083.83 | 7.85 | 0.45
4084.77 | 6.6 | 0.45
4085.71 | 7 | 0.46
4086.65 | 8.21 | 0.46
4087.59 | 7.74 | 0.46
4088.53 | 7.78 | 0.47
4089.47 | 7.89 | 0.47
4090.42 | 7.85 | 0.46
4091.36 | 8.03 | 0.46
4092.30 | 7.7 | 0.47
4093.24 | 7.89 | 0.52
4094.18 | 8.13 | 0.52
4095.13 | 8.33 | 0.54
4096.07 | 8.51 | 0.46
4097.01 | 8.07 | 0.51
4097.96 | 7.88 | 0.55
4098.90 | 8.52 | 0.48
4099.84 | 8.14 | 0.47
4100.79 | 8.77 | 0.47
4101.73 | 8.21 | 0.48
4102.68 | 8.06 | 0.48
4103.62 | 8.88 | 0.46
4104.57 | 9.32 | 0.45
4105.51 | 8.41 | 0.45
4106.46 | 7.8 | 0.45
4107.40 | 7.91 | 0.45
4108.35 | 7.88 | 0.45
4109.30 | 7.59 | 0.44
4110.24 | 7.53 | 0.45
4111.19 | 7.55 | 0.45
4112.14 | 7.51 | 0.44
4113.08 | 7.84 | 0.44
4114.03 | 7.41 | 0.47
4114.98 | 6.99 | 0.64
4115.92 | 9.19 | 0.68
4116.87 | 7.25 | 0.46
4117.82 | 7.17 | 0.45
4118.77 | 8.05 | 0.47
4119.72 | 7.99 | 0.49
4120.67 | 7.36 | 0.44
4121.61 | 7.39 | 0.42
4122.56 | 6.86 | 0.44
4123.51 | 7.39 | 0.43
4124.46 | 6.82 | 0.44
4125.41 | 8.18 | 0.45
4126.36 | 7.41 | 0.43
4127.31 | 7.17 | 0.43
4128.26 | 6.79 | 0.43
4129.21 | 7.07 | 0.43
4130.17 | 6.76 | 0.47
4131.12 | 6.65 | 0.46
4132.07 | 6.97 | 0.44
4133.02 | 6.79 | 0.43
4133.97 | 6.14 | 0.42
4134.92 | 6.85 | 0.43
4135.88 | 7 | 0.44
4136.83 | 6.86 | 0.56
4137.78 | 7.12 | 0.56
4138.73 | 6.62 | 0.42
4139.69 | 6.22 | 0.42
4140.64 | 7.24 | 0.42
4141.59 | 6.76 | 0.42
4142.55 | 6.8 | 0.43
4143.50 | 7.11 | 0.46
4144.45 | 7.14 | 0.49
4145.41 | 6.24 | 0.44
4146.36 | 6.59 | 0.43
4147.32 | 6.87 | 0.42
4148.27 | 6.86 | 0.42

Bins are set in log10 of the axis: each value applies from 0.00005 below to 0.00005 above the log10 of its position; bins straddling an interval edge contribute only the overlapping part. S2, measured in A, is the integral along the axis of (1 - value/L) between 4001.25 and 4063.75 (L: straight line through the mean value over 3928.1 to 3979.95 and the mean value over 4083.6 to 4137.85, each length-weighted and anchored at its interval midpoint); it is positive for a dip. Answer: 7.4 A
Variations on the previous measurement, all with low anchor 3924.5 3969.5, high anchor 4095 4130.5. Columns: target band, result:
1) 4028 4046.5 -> 2.6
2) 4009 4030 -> 2.4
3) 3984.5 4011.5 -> 2.8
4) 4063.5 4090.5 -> 1.6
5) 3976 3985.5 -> 0.6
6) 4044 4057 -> 1.6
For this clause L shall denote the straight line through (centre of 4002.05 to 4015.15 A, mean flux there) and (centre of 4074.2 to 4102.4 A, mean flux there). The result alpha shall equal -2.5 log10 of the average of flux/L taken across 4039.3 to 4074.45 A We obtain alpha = 0.086 mag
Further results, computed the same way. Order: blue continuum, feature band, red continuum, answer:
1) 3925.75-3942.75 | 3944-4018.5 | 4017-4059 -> -0.039 mag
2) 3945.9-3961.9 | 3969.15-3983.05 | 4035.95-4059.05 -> 0.008 mag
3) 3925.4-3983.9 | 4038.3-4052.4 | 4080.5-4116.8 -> 0.166 mag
